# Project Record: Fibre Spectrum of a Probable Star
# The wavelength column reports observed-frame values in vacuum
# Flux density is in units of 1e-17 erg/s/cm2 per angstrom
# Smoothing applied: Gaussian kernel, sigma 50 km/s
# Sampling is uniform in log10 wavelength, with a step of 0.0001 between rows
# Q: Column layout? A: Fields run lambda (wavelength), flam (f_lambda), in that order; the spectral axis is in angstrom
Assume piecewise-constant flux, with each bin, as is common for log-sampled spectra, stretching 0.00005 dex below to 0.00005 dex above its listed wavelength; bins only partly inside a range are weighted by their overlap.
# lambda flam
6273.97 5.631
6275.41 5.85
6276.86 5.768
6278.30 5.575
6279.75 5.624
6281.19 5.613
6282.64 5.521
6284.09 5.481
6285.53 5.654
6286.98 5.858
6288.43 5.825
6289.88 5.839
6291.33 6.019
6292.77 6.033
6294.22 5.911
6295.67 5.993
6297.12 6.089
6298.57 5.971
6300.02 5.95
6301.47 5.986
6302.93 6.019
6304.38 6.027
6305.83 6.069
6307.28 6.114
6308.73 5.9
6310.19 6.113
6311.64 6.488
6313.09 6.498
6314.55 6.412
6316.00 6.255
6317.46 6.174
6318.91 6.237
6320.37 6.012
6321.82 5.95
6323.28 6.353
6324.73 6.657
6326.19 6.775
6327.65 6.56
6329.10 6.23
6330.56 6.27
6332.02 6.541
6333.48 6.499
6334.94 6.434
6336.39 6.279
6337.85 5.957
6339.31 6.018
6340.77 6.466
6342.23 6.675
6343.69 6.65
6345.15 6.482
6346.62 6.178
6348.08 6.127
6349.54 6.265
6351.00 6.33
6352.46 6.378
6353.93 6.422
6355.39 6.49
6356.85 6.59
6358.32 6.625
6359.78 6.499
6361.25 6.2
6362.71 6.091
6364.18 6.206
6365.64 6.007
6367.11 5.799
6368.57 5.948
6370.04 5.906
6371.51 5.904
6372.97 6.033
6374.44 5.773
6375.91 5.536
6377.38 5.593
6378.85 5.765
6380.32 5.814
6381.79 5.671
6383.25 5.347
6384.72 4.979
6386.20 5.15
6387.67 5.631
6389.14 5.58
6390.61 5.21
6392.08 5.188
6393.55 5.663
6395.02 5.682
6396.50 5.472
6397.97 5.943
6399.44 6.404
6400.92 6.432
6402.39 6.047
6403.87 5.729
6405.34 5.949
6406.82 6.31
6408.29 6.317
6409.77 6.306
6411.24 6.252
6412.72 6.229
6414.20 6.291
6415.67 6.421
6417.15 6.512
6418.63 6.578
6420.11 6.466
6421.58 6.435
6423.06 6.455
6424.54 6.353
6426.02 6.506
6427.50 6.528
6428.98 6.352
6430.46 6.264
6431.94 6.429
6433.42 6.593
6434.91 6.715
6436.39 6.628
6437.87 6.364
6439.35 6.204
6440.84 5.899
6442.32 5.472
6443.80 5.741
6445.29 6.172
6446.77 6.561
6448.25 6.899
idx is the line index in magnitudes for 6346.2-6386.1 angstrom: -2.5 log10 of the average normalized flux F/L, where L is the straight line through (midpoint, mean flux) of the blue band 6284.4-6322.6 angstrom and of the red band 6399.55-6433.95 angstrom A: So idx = 0.036 mag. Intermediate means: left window 6.05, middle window 6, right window 6.34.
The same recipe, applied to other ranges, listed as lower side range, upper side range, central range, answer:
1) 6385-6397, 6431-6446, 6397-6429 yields -0.09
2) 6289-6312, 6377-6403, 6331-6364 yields -0.10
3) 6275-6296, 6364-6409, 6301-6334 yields -0.09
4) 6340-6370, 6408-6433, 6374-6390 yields 0.15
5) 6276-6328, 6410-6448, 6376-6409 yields 0.10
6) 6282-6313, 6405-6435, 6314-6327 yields -0.05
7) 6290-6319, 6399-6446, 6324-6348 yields -0.04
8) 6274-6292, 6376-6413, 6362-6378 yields -0.02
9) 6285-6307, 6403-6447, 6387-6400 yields 0.11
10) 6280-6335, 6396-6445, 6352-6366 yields -0.03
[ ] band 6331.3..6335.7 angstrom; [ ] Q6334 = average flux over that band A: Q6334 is 6.5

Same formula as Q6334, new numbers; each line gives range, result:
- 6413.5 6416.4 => 6.37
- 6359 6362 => 6.36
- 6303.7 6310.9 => 6.04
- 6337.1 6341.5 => 6.15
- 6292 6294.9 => 5.99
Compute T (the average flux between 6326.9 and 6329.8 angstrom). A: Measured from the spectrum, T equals 6.41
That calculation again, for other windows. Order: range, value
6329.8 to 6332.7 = 6.39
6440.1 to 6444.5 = 5.71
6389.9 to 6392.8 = 5.2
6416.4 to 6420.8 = 6.51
